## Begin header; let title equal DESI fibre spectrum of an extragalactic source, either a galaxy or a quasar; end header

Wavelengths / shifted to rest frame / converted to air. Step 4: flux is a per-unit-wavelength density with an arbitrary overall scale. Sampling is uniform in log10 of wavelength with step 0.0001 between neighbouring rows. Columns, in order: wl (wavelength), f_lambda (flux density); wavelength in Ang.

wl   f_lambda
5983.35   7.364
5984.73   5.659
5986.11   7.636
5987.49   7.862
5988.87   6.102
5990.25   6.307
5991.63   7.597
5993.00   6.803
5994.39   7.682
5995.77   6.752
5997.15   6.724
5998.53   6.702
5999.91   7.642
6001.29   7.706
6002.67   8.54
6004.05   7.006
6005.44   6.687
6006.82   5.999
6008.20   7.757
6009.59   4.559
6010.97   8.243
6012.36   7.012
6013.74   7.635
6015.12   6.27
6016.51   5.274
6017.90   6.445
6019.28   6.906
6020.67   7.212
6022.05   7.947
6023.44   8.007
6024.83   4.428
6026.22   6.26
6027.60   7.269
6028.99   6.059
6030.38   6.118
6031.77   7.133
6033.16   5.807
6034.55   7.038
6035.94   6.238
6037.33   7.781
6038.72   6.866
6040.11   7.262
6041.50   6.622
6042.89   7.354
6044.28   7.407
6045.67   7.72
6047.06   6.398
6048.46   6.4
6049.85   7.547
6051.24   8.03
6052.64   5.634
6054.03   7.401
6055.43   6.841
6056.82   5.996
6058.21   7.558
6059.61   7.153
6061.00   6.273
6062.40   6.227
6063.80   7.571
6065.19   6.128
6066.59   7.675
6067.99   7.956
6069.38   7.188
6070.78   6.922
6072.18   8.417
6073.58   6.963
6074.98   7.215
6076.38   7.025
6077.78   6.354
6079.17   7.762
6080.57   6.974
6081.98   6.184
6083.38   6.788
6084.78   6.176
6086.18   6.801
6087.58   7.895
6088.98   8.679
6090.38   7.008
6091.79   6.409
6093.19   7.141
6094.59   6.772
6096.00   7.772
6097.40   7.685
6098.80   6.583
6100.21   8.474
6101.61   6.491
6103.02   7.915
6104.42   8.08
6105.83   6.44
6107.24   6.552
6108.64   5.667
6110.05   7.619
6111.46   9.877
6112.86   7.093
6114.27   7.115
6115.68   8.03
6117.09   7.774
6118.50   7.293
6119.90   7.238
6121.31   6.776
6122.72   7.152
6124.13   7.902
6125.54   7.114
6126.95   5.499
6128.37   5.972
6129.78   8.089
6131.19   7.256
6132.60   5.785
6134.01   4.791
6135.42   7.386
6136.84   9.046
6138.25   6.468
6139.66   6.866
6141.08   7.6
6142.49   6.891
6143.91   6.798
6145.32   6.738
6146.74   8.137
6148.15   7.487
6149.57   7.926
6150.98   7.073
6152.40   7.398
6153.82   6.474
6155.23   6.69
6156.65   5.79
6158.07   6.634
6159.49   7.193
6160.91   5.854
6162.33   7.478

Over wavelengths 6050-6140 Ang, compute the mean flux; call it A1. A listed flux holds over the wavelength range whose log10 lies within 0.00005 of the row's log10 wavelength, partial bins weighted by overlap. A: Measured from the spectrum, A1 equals 7.11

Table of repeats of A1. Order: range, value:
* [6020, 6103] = 7.01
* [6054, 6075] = 7.08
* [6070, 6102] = 7.16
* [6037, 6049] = 7.08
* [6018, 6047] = 6.86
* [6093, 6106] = 7.38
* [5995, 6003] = 7.3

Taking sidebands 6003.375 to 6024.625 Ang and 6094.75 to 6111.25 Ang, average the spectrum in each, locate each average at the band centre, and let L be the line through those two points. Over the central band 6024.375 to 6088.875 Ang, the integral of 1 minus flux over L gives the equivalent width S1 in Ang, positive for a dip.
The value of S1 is 1.1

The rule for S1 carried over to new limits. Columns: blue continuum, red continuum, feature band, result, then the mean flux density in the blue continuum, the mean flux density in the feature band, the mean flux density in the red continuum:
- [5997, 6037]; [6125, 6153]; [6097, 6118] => -1.4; 6.79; 7.42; 7.01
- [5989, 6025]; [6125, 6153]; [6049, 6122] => -2.0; 6.94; 7.18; 7.01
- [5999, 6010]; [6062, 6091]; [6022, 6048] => 1.1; 7.04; 6.79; 7.15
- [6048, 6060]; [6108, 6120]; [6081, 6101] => 0.4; 6.96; 7.16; 7.55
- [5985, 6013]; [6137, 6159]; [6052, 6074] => 0.2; 7.04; 7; 7.05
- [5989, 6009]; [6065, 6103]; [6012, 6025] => 0.6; 7.09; 6.8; 7.19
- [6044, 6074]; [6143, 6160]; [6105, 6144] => -0.3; 7.06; 7.08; 7.02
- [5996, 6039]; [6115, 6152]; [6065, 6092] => -0.7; 6.81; 7.16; 7.12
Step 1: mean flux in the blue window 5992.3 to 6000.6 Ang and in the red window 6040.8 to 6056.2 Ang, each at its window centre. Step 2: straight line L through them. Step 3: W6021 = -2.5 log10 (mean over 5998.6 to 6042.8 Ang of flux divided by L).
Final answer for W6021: 0.03 mag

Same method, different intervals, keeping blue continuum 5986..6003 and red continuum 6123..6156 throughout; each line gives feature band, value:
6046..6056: 0.03 mag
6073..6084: 0.03 mag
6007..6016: 0.05 mag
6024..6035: 0.14 mag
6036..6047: -0.01 mag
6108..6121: -0.07 mag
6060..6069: 0.02 mag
